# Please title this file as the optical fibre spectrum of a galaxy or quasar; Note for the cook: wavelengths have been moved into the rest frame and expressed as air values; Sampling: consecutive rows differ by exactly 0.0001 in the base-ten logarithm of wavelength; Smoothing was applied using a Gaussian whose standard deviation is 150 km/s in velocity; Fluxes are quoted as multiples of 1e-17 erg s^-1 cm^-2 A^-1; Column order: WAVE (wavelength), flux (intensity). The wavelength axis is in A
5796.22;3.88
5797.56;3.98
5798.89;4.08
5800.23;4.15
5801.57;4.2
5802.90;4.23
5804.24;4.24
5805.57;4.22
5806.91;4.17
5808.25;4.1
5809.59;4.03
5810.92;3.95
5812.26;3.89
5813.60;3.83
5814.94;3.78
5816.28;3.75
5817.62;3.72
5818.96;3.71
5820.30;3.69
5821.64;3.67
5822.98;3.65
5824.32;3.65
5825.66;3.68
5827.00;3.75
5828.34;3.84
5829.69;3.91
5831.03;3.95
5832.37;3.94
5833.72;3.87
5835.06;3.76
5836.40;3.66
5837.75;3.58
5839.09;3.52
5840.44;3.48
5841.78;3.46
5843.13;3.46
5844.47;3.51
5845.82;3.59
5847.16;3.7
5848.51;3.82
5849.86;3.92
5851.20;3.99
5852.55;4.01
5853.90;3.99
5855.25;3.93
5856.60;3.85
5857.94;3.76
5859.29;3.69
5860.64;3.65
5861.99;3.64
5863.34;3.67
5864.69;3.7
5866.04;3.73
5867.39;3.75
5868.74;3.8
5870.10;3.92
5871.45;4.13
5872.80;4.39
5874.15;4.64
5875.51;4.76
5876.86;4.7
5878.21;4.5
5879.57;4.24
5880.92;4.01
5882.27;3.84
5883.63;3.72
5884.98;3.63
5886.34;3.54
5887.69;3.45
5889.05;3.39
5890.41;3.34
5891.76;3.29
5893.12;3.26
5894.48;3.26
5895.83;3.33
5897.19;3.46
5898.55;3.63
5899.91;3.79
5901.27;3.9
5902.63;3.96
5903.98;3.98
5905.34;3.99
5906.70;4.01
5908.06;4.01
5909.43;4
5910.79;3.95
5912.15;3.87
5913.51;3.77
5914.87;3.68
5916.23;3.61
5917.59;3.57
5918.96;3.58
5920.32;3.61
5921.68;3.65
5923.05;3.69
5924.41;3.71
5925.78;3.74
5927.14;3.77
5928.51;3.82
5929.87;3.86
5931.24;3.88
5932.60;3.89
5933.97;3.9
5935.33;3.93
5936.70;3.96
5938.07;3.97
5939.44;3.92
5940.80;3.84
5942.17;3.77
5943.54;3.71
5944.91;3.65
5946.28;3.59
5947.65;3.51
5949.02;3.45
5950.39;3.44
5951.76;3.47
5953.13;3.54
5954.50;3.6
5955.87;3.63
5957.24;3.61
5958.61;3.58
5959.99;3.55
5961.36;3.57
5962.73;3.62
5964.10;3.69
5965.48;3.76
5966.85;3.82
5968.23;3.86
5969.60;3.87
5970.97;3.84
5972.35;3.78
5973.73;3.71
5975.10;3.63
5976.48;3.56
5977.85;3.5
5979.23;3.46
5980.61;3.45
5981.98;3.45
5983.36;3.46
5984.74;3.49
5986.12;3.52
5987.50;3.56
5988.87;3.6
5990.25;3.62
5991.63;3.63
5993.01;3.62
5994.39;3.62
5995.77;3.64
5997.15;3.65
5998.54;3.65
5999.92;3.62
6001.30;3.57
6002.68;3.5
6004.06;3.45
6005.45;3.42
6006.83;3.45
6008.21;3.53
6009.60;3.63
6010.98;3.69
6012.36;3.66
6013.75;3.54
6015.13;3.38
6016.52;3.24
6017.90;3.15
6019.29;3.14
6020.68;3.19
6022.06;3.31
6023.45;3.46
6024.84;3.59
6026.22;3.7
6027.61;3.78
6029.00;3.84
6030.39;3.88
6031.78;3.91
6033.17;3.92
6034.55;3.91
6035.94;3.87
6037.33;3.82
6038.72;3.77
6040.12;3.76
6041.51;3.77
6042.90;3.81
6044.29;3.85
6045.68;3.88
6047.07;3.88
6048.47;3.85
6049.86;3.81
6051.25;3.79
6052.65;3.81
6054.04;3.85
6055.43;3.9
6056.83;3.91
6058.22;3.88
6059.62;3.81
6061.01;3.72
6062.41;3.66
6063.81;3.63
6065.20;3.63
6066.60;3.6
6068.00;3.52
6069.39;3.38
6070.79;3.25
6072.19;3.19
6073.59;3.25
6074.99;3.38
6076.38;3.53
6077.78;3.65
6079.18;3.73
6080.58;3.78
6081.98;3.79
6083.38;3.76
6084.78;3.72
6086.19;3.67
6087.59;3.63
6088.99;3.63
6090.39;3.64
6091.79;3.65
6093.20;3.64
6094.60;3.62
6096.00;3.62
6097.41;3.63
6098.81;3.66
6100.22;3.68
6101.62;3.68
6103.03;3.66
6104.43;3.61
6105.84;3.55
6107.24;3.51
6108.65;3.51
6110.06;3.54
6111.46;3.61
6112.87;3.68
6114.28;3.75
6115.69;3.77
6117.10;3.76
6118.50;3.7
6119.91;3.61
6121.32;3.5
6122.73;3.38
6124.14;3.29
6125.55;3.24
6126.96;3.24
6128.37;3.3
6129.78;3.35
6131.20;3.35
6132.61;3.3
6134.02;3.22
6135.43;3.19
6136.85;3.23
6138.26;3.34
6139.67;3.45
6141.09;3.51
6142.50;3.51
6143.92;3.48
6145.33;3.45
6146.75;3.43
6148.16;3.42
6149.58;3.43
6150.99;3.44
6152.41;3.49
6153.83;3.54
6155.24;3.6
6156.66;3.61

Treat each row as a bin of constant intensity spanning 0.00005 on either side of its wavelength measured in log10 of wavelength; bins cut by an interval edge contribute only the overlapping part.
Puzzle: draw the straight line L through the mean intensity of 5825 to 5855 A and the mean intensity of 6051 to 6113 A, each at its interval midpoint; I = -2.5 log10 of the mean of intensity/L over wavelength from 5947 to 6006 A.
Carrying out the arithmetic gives 0.03 mag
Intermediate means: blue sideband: 3.75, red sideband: 3.63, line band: 3.59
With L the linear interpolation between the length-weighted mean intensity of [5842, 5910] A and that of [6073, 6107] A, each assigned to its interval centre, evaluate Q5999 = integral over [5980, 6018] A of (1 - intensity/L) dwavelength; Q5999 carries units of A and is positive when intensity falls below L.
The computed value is 1.83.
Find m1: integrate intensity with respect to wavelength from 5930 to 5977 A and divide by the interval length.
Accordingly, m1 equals 3.71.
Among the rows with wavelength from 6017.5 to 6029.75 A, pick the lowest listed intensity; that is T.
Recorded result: 3.14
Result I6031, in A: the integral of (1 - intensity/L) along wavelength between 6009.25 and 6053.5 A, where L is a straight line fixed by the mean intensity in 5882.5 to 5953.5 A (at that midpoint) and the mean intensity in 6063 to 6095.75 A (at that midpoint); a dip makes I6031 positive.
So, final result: -0.8 A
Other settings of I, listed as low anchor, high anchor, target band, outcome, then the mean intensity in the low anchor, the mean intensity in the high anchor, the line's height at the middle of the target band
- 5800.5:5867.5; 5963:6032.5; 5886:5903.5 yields 0.06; 3.81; 3.58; 3.72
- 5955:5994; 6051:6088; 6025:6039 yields -0.06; 3.62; 3.64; 3.64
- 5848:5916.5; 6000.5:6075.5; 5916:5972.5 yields 0.01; 3.84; 3.63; 3.76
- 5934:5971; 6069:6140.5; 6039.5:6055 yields -0.07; 3.7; 3.53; 3.59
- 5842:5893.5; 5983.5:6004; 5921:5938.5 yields -0.03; 3.84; 3.58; 3.71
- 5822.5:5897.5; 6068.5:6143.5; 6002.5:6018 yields 0.04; 3.78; 3.52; 3.62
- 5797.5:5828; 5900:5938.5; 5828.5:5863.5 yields 0.04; 3.92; 3.83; 3.89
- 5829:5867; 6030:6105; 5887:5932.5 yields 0.01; 3.74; 3.7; 3.73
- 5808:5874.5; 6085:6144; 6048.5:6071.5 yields -0.04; 3.8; 3.52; 3.58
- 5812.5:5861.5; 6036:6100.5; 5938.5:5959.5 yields 0.03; 3.74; 3.68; 3.71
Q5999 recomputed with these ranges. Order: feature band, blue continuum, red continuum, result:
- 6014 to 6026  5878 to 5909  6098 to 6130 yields 0.95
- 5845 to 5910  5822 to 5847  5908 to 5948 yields -1.95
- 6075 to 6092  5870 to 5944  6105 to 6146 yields -0.67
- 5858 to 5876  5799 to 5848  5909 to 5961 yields -0.80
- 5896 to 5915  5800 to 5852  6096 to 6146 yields -0.60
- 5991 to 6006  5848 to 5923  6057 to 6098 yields 0.47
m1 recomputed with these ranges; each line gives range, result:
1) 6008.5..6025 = 3.41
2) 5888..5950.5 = 3.72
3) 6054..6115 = 3.63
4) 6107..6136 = 3.47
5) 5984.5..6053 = 3.63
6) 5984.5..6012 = 3.58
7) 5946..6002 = 3.6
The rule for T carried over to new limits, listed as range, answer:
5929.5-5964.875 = 3.44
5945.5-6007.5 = 3.42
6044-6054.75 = 3.79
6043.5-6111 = 3.19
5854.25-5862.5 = 3.64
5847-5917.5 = 3.26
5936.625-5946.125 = 3.65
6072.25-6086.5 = 3.25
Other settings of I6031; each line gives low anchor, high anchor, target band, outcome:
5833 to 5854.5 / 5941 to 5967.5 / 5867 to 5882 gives -2.3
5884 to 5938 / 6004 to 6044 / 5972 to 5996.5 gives 0.5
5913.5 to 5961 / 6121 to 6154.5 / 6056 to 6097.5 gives -1.7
